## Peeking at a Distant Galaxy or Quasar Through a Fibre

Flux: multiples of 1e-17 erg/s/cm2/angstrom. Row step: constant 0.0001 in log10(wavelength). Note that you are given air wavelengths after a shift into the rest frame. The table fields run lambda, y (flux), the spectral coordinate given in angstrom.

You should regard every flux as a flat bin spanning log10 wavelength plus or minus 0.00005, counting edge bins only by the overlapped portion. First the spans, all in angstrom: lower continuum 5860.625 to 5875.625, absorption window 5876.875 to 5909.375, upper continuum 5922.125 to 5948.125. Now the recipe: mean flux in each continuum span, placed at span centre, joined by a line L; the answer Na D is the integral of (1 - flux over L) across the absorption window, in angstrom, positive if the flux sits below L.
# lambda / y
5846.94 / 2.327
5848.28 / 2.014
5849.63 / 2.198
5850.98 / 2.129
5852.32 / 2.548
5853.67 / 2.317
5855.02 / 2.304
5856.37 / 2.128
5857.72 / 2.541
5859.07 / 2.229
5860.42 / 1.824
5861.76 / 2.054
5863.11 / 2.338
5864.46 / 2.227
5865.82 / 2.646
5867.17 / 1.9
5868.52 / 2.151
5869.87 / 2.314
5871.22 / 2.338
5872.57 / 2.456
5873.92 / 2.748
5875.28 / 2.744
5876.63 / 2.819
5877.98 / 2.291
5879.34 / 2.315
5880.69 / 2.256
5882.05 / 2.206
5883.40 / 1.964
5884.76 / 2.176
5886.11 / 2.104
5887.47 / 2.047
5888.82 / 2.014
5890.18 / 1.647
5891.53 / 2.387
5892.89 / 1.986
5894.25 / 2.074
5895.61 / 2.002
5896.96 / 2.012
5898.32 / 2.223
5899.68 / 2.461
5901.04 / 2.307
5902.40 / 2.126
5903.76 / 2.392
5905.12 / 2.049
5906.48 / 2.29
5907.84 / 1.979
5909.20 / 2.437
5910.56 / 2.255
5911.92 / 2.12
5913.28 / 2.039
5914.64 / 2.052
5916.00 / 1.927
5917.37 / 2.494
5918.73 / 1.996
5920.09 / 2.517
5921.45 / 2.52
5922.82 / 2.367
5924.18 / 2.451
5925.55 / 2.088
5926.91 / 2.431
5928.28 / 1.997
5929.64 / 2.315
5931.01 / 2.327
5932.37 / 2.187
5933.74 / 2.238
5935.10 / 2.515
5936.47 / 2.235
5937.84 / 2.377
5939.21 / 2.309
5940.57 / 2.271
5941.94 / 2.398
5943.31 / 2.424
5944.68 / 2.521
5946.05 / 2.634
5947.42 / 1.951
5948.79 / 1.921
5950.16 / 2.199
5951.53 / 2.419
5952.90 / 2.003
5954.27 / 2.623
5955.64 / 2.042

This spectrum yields 2.3 angstrom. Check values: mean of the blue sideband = 2.33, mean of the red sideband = 2.32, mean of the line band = 2.16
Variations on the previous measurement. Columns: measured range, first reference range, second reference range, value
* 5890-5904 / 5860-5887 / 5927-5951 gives 0.8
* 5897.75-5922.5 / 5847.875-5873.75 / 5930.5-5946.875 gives 1.0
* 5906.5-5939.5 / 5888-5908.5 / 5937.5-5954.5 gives -0.6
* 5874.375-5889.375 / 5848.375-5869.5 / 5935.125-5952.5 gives -0.2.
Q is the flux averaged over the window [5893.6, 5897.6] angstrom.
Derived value 2.03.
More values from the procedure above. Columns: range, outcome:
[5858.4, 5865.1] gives 2.14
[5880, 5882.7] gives 2.23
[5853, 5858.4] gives 2.32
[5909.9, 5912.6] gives 2.19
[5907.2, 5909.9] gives 2.21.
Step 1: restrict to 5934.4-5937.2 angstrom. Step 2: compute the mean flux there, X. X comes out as 2.37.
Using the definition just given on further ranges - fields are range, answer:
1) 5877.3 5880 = 2.3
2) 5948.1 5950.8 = 2.06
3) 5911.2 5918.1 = 2.13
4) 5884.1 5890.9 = 2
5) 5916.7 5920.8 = 2.34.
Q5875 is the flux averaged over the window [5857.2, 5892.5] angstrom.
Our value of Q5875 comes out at 2.26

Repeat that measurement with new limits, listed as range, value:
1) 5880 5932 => 2.19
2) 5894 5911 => 2.2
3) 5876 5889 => 2.22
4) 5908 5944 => 2.28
